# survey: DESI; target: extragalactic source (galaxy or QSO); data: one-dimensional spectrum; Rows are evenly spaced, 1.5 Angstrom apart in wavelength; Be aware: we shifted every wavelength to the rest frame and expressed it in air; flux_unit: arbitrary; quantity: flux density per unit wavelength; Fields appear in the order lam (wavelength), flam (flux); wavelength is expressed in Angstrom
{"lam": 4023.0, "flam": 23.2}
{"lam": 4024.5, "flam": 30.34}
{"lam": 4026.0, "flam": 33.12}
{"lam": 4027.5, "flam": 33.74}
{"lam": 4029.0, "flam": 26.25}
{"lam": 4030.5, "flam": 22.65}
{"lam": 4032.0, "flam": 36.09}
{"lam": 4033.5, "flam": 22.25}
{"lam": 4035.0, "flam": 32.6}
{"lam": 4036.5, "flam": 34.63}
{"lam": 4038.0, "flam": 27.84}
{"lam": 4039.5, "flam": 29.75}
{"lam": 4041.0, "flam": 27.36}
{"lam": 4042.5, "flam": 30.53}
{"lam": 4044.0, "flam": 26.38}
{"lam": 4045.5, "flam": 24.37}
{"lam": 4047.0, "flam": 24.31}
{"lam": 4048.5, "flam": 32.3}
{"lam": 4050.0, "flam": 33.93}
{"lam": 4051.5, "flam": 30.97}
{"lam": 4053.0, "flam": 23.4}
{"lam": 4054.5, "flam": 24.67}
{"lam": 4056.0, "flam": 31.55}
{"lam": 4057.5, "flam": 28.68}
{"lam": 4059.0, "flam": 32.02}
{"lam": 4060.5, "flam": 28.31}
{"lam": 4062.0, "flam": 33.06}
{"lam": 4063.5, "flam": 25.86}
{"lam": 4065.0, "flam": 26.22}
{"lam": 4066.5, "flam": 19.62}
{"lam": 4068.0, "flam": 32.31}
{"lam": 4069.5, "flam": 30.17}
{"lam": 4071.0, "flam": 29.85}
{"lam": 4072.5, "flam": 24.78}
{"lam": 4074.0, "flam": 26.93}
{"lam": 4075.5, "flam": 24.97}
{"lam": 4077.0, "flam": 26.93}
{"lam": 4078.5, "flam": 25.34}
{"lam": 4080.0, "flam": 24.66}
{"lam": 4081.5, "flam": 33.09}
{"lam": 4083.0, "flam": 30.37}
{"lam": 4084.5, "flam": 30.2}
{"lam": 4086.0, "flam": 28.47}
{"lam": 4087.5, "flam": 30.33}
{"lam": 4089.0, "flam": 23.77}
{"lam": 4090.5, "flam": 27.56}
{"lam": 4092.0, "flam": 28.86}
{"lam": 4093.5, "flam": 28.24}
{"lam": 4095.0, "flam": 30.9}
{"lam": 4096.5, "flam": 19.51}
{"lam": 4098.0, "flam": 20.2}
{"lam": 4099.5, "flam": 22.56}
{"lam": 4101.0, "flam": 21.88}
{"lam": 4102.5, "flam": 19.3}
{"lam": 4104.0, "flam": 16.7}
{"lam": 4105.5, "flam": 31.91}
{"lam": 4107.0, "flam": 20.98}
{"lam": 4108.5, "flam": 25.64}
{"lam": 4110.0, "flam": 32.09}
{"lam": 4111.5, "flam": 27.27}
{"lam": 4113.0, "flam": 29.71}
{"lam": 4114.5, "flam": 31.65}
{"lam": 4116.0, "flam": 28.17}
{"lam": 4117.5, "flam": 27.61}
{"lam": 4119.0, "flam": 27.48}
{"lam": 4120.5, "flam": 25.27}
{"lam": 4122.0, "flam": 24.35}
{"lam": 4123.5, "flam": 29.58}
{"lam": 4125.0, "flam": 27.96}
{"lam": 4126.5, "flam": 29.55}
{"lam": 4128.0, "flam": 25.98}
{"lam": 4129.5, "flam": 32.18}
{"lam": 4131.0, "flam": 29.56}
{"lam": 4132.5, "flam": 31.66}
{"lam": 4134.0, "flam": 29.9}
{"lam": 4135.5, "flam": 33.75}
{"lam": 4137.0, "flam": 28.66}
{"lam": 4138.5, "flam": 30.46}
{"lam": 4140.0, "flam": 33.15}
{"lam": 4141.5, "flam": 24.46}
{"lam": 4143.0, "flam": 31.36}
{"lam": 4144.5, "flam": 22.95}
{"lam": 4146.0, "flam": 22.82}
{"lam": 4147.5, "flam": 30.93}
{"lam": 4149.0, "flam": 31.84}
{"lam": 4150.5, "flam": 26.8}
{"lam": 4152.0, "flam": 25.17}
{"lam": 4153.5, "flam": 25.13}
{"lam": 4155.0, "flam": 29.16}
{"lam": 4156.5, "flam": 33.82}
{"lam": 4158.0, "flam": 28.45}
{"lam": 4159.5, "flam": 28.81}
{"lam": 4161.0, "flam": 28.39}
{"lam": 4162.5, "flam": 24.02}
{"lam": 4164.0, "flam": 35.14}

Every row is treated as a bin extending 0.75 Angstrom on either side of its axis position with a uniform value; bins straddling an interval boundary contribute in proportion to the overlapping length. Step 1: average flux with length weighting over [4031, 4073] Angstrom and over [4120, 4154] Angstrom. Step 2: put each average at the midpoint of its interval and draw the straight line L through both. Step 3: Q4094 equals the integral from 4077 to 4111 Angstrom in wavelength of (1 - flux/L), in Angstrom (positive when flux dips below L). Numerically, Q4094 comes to 3.0 Angstrom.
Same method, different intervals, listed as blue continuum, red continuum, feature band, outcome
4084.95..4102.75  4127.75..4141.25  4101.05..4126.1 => 1.26 Angstrom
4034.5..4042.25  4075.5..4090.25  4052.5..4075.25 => 0.92 Angstrom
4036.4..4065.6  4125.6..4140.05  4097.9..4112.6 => 2.78 Angstrom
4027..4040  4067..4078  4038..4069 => 0.31 Angstrom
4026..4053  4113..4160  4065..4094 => 1.28 Angstrom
